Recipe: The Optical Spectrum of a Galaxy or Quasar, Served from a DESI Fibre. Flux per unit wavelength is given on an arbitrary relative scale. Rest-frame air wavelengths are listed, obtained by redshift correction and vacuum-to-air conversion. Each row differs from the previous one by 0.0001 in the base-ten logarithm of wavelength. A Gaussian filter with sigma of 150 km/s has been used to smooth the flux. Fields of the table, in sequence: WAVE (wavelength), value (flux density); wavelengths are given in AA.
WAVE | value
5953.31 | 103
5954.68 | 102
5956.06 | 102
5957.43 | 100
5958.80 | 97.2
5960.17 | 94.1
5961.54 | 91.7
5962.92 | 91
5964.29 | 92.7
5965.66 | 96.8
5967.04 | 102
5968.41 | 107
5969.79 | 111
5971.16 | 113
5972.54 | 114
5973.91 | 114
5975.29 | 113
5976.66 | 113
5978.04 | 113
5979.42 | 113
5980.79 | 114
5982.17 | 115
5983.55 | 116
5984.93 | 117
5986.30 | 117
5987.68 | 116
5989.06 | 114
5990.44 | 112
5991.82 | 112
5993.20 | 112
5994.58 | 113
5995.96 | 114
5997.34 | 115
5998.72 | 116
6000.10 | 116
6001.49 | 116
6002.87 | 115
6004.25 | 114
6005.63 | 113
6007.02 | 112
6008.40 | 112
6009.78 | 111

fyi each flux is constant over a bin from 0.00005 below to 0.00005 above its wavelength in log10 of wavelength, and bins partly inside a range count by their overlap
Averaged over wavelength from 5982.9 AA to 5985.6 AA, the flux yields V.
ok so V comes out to 116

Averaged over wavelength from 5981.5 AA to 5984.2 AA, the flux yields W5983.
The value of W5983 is 115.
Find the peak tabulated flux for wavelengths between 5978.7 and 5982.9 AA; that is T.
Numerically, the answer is 115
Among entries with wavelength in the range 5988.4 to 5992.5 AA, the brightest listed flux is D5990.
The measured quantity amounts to 114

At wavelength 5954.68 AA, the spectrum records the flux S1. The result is 102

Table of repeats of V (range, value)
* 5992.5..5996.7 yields 113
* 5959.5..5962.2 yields 93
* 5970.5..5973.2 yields 113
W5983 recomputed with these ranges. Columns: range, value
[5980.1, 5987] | 116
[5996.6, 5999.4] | 116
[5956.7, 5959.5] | 98.8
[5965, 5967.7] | 99.2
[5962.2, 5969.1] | 97.8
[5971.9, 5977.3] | 114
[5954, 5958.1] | 101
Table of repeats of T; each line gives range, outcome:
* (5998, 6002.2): 116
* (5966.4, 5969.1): 107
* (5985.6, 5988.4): 117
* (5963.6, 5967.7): 102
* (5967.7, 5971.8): 113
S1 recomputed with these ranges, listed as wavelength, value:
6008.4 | 112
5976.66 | 113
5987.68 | 116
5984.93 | 117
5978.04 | 113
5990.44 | 112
